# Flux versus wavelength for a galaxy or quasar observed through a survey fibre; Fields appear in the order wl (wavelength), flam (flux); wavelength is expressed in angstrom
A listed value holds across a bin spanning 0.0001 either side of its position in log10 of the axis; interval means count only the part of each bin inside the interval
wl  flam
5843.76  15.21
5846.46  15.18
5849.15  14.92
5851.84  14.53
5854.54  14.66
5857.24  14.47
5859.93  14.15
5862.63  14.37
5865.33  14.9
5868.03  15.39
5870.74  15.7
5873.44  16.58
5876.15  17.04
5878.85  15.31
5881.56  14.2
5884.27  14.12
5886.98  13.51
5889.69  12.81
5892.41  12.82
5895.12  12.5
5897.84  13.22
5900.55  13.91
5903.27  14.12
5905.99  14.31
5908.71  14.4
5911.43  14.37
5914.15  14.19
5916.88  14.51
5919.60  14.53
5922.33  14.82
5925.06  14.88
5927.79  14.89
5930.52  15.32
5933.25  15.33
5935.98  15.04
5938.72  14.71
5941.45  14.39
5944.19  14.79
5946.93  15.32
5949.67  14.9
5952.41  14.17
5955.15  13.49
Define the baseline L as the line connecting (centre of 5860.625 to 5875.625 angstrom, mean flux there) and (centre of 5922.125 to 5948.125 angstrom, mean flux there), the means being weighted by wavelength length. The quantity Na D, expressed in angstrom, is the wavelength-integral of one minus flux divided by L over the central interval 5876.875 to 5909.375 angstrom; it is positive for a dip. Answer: 3.04 angstrom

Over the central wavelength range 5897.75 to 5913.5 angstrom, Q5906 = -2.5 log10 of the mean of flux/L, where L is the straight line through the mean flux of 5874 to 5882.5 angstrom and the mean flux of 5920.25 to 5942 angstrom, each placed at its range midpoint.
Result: 0.09 mag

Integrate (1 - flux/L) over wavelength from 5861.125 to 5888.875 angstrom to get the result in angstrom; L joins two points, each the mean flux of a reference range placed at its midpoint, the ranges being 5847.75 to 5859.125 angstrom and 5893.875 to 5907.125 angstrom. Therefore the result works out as -1.8 angstrom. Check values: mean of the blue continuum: 14.6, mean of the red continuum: 13.6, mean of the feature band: 15.1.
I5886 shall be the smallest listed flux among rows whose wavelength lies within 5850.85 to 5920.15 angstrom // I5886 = 12.5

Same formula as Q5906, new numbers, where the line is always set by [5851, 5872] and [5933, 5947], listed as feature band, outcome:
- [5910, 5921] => 0.03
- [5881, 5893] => 0.10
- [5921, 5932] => -0.01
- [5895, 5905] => 0.09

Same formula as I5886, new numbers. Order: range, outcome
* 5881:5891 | 12.81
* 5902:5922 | 14.12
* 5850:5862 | 14.15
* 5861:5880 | 14.37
